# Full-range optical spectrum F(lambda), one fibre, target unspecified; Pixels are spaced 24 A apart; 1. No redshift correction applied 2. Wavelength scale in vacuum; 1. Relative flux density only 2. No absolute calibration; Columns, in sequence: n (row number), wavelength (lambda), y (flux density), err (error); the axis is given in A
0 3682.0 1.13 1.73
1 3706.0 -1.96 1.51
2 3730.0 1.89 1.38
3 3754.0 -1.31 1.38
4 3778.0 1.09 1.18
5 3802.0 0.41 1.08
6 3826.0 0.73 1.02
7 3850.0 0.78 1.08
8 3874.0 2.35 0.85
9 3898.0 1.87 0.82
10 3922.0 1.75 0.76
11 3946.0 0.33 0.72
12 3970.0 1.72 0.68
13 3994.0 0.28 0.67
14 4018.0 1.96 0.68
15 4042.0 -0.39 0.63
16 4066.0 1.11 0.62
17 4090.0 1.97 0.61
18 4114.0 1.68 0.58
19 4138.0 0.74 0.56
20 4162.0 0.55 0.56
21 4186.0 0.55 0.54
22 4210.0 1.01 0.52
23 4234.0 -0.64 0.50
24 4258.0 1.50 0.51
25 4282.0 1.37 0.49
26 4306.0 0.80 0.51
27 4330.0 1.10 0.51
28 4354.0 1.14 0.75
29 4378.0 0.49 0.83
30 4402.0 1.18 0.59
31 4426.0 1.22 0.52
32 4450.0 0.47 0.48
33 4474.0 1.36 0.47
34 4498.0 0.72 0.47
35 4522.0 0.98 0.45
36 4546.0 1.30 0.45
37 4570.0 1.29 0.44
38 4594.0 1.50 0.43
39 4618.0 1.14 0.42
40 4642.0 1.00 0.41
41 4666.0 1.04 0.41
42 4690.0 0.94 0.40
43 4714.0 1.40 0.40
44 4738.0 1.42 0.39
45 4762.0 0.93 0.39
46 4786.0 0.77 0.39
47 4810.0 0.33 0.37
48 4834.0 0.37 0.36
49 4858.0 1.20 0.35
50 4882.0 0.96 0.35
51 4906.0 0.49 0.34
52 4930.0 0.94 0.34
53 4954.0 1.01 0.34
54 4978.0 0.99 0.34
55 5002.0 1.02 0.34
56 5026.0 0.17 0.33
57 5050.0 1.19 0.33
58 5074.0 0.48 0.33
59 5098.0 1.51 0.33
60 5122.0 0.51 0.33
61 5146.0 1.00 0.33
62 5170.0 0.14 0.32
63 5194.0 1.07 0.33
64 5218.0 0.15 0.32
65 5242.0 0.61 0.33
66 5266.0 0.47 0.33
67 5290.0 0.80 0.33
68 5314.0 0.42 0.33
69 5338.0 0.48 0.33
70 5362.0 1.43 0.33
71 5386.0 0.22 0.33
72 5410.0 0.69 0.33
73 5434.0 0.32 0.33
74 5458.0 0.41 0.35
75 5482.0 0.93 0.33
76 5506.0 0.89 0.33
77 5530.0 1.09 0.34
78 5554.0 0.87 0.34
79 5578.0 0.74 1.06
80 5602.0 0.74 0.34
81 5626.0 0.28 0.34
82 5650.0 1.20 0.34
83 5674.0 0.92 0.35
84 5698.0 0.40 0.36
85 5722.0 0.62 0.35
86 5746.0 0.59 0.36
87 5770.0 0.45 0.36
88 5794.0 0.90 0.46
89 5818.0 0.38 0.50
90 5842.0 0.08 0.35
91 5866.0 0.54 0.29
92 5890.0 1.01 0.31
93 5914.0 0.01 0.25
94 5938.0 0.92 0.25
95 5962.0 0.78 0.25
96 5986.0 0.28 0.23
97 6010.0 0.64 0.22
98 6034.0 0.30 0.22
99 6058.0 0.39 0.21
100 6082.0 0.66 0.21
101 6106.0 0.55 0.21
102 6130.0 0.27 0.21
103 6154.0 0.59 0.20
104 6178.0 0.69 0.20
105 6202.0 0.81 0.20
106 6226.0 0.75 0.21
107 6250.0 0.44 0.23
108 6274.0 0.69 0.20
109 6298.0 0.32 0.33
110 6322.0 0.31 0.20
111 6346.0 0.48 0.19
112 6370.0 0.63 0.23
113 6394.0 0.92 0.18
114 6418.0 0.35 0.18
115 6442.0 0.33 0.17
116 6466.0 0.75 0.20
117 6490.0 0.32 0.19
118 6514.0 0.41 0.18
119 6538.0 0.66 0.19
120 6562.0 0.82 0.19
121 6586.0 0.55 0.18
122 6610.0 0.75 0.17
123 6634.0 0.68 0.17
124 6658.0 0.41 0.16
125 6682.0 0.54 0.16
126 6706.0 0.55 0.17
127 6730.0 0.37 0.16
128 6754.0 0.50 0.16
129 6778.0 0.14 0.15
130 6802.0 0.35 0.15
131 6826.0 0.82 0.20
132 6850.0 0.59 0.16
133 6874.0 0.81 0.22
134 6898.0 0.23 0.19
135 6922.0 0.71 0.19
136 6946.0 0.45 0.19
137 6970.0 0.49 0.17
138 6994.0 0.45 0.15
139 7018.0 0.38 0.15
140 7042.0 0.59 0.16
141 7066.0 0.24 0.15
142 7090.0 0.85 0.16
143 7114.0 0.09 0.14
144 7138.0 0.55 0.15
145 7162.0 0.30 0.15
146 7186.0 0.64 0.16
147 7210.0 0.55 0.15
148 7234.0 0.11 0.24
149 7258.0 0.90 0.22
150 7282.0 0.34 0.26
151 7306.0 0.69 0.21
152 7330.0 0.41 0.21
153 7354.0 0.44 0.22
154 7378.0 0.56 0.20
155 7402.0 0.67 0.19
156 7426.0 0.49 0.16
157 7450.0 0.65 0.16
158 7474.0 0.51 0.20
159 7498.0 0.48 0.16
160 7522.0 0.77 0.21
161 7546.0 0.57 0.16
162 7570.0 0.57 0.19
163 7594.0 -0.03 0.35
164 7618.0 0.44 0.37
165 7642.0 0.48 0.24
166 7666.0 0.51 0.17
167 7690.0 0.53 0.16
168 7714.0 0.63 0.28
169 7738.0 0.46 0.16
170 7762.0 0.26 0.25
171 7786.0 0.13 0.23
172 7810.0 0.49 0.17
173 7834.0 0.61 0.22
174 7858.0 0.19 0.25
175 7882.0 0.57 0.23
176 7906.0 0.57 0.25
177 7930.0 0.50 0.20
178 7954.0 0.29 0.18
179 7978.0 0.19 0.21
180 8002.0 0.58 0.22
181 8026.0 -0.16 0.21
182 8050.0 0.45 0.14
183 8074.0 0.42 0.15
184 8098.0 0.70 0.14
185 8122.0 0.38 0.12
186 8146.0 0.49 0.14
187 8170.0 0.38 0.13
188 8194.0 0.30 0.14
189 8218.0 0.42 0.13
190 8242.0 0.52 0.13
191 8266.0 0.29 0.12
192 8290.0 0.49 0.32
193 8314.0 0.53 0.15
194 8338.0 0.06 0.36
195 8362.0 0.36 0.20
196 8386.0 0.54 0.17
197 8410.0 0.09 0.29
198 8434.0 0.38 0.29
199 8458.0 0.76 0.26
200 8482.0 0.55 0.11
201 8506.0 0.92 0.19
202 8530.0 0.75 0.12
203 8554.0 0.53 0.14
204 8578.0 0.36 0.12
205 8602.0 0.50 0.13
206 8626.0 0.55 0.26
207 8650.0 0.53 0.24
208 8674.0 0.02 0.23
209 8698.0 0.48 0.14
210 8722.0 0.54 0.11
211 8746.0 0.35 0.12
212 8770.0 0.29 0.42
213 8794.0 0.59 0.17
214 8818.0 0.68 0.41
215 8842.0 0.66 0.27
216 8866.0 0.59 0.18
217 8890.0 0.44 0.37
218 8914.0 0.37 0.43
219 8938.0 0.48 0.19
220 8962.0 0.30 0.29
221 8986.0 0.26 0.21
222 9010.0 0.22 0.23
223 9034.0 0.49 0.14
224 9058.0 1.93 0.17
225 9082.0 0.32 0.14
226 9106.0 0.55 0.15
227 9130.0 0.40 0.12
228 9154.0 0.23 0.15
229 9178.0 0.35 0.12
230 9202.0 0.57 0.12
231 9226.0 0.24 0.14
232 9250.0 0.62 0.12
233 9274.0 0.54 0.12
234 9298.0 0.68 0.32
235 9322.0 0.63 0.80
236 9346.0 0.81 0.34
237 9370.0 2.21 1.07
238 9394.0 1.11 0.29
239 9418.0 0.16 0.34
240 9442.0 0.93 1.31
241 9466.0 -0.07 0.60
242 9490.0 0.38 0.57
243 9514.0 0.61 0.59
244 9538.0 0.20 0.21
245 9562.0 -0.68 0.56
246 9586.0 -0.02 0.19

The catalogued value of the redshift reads 1.43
